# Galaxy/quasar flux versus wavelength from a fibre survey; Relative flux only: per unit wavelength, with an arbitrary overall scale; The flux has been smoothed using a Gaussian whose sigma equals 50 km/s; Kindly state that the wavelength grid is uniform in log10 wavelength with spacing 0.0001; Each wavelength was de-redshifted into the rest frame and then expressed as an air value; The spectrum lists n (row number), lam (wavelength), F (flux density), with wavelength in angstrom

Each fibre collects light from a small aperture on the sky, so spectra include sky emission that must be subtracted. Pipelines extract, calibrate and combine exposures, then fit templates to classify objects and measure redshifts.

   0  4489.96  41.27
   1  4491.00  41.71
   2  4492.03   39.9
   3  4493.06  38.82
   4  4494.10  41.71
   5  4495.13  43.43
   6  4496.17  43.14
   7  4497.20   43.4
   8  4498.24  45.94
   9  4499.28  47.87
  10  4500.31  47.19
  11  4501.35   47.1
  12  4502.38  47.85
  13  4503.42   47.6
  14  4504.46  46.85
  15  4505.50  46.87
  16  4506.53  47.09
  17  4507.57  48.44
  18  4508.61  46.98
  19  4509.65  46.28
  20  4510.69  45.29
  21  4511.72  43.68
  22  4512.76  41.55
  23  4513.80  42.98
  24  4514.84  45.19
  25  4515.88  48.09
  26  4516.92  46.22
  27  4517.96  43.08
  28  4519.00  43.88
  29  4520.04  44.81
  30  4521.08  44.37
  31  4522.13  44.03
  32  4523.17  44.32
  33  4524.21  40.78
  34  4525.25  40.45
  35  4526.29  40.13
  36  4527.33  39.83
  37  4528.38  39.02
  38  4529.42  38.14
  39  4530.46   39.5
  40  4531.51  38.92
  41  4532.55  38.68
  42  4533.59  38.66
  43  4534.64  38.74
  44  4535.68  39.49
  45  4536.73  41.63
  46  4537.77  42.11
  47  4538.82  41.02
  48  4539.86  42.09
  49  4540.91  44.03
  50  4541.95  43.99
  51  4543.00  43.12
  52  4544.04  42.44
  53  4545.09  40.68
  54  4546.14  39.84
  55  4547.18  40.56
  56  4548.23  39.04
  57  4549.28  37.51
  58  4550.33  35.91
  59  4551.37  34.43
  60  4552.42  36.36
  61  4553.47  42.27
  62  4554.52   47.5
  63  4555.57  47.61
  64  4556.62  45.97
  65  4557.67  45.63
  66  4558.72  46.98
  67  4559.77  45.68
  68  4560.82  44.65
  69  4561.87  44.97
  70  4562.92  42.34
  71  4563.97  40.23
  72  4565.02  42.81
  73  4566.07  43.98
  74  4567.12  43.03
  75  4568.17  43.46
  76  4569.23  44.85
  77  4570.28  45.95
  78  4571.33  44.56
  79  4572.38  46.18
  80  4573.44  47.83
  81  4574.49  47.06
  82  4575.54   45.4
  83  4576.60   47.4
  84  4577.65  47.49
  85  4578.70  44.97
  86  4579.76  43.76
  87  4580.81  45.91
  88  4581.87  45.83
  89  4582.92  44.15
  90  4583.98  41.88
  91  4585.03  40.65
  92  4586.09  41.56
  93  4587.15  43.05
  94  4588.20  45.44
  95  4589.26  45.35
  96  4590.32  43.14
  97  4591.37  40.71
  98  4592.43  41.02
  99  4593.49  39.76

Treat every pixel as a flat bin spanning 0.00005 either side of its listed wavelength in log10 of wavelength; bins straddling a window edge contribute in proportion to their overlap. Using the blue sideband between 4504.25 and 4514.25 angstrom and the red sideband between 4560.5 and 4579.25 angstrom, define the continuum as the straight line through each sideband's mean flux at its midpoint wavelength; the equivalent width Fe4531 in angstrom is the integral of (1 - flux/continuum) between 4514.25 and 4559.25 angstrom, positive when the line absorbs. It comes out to 3.4 angstrom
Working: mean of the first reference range 45.6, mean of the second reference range 44.9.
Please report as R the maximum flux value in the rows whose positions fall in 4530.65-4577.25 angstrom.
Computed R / 47.83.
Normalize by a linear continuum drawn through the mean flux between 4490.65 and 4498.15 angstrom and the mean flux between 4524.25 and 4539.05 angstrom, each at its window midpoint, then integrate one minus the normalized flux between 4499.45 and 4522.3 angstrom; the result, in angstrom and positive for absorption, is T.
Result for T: -2.6 angstrom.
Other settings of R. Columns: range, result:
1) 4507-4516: 48.44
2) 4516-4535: 46.22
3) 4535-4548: 44.03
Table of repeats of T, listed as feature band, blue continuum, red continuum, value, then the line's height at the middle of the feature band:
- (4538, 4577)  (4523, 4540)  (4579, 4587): -1.30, 41.7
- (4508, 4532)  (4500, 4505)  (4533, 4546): 0.85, 44.5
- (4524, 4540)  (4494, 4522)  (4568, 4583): 2.00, 45.6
